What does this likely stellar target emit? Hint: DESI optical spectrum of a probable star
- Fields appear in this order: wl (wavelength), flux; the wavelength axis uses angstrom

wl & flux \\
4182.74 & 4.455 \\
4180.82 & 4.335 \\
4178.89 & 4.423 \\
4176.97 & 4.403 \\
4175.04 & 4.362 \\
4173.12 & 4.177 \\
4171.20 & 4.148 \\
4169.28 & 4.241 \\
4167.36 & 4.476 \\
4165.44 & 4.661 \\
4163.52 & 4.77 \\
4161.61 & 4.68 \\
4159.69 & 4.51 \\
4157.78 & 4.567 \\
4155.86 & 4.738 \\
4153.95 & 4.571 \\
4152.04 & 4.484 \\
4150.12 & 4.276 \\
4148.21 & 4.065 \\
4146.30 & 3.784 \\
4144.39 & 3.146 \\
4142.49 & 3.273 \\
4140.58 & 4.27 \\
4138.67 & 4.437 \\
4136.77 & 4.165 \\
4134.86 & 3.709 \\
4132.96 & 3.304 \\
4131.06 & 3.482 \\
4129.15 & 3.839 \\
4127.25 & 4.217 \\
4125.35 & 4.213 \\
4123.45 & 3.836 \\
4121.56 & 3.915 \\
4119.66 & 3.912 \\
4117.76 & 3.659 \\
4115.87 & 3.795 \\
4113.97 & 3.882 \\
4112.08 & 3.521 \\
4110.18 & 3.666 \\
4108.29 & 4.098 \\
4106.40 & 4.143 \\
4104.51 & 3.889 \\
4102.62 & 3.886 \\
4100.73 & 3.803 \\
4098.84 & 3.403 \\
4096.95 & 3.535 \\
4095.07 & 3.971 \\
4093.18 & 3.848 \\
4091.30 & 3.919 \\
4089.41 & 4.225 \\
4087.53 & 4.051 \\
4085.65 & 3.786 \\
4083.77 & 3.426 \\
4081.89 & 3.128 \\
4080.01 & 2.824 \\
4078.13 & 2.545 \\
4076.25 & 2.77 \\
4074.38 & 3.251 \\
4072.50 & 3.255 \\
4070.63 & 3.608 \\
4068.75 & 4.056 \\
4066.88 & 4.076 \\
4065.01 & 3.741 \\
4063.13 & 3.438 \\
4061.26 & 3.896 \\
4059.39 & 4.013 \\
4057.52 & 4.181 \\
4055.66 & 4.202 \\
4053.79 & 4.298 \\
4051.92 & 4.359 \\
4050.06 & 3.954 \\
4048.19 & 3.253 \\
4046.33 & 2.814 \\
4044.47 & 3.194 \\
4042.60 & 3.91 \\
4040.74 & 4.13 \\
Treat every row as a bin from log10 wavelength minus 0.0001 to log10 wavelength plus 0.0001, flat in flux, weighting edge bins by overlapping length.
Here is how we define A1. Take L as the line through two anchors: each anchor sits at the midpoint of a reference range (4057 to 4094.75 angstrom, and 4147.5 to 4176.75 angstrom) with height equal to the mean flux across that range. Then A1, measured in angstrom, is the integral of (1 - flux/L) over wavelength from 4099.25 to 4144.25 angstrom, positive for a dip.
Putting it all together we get 2.23 angstrom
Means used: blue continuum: 3.6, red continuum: 4.45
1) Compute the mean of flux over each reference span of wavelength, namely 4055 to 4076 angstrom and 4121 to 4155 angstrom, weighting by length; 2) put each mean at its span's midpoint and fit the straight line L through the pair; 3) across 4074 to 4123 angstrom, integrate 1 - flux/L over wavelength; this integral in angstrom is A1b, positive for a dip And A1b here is 2.4 angstrom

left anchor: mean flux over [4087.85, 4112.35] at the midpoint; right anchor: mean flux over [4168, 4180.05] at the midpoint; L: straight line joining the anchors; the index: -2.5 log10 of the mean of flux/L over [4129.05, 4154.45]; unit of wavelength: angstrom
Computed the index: 0.05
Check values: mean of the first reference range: 3.85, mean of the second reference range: 4.3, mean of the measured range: 3.9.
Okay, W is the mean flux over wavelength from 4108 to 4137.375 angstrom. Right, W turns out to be 3.82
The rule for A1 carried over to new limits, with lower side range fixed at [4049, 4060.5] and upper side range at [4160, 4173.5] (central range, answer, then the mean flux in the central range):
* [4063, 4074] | 1.3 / 3.69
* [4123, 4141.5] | 1.8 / 3.95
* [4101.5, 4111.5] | 0.9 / 3.92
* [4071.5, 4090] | 4.0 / 3.31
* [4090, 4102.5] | 1.5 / 3.77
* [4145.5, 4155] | 0.4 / 4.25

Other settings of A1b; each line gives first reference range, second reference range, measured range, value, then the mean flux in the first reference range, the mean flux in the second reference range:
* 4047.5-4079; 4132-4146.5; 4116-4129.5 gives -0.7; 3.7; 3.76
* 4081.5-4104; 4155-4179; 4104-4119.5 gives 0.4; 3.77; 4.47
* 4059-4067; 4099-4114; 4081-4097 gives 0.2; 3.79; 3.84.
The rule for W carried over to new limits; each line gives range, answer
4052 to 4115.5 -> 3.72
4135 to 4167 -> 4.26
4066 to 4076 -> 3.59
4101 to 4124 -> 3.85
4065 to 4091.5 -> 3.49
